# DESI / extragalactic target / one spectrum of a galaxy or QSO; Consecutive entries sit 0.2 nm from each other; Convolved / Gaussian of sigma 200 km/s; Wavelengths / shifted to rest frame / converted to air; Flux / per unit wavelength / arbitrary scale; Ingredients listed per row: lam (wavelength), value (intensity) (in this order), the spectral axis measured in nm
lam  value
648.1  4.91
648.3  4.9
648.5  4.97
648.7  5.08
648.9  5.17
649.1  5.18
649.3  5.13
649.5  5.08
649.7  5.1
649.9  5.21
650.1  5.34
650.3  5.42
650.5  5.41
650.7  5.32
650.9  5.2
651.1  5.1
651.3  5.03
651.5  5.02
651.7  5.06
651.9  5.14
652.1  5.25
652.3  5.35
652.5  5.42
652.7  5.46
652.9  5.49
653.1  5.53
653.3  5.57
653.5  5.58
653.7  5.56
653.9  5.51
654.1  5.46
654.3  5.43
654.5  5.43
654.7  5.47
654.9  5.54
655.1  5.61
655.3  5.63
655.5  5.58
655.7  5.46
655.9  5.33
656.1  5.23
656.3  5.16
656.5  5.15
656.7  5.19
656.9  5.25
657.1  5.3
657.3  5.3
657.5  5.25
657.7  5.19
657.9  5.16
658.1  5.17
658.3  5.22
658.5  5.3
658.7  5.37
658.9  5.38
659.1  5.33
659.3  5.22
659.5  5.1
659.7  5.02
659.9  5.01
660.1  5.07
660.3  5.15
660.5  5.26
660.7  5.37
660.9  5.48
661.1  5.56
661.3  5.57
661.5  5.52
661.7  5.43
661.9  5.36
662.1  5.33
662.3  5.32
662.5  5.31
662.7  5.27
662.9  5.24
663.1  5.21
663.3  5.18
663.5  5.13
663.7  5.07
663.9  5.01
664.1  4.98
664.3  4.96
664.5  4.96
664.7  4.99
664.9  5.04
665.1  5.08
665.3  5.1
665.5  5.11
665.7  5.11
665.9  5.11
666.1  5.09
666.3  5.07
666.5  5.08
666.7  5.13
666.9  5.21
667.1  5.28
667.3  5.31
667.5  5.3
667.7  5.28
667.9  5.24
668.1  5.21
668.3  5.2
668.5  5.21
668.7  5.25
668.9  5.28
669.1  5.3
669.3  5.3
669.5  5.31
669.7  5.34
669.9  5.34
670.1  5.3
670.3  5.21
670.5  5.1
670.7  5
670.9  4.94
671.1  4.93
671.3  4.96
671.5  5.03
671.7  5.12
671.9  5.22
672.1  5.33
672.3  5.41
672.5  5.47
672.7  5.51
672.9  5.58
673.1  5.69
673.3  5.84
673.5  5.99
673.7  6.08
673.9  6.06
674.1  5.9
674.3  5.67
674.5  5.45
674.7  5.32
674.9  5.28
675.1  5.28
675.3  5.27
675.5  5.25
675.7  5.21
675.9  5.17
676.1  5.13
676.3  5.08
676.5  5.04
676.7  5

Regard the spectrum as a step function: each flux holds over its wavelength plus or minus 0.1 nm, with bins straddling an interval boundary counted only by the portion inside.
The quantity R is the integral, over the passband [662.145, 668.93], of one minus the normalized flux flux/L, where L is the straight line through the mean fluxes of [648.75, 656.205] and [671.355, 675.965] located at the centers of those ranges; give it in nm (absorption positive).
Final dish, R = 0.34 nm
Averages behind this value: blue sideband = 5.34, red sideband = 5.48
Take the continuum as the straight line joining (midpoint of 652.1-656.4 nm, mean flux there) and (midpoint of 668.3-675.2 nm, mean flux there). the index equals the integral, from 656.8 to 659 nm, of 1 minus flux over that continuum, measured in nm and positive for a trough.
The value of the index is 0.07 nm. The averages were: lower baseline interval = 5.46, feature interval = 5.26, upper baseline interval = 5.38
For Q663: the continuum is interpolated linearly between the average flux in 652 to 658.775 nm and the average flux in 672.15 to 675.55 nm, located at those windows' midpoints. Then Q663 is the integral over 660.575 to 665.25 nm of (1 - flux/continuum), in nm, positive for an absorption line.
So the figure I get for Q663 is 0.20 nm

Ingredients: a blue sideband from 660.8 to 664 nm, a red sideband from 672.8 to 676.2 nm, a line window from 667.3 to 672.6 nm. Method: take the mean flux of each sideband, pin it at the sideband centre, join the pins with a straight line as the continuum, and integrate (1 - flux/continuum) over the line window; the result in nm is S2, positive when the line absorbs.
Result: 0.23 nm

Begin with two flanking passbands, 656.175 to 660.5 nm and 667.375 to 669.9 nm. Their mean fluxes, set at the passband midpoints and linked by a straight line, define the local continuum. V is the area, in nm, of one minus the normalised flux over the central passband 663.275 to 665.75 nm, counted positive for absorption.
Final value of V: 0.09 nm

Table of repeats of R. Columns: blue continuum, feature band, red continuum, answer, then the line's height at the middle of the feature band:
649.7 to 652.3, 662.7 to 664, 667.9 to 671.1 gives 0.02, 5.21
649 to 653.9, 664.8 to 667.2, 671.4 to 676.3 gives 0.13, 5.4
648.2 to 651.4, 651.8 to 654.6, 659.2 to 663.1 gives -0.13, 5.2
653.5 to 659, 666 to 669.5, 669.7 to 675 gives 0.11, 5.4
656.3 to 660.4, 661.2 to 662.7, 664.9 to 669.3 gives -0.06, 5.2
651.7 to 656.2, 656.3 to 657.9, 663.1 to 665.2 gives 0.03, 5.32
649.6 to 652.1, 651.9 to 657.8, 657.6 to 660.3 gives -0.23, 5.2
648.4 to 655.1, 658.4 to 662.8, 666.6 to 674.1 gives 0.01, 5.32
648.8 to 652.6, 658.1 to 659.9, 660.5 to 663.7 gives 0.03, 5.3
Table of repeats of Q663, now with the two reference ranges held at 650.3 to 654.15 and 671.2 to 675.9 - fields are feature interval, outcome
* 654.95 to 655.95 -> -0.03 nm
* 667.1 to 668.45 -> 0.04 nm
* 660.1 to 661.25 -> 0.01 nm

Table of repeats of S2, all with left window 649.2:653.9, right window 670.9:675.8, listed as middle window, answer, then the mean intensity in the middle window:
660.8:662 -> -0.03 nm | 5.49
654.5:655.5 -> -0.04 nm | 5.55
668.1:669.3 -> 0.04 nm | 5.25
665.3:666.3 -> 0.05 nm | 5.1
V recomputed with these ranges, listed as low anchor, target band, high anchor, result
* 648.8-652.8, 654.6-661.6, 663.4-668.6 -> -0.185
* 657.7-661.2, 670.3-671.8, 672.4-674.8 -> 0.161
